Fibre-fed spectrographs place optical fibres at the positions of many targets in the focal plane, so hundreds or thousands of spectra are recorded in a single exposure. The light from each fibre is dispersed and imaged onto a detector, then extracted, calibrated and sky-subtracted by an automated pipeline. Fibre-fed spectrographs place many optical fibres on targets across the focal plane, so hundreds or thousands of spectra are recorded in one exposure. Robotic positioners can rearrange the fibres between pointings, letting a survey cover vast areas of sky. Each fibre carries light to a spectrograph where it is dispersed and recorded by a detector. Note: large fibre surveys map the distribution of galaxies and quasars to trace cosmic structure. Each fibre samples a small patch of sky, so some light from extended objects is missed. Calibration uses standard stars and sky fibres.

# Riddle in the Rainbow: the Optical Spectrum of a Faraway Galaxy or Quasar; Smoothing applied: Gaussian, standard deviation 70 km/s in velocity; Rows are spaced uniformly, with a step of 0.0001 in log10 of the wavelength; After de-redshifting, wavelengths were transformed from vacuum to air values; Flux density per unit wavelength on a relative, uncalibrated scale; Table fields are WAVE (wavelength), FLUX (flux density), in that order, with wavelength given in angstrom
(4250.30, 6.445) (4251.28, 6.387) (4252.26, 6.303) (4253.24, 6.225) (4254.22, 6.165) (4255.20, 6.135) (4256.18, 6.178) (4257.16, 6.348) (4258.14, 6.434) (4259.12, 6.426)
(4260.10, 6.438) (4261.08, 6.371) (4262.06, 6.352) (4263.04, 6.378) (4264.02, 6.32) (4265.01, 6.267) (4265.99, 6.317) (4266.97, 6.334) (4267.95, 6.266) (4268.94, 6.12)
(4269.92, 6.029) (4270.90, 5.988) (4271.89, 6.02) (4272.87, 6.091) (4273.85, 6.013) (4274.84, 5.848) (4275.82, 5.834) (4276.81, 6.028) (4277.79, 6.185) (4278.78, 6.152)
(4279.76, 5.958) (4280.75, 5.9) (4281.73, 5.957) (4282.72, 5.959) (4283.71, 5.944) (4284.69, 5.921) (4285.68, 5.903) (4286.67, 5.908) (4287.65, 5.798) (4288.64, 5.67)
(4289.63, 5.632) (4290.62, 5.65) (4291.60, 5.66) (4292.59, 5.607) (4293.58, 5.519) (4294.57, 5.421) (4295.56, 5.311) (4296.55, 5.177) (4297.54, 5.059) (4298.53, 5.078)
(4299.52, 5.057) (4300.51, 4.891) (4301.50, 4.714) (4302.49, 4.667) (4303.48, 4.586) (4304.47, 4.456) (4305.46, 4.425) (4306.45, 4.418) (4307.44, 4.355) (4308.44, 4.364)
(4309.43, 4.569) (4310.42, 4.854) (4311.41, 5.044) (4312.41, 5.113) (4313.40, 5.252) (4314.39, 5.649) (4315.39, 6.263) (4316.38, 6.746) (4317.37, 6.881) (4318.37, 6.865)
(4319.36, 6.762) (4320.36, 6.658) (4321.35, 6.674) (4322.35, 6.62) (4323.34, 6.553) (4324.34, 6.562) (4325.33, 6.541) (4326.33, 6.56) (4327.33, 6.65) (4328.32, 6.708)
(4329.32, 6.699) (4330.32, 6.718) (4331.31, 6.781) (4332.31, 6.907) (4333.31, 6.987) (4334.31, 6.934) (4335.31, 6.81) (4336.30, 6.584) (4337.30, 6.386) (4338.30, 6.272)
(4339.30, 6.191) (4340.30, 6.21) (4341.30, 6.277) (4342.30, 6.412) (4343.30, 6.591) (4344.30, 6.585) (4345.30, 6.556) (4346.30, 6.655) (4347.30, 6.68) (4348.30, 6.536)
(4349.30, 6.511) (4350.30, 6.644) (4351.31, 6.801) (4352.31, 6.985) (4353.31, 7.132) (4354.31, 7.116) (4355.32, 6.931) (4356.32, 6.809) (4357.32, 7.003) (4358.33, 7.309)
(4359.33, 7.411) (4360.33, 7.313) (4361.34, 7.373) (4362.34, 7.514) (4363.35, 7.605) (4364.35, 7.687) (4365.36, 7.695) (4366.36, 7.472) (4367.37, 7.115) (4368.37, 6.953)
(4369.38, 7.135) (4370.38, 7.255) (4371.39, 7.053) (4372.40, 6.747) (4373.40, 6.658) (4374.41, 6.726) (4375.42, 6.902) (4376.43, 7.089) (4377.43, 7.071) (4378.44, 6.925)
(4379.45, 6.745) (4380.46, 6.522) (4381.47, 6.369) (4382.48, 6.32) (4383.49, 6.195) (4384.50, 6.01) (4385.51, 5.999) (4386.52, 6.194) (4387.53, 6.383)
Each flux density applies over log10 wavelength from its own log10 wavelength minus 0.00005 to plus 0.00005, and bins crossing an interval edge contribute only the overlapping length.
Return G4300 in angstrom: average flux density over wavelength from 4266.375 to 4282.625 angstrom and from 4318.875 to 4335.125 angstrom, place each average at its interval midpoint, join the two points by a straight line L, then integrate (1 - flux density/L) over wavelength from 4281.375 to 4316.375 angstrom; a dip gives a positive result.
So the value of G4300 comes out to 5.92 angstrom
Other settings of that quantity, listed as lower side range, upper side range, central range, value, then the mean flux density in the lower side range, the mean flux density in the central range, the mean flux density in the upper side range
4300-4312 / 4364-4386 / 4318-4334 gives -4.4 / 4.62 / 6.7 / 6.84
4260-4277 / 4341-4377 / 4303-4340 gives 3.4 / 6.16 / 6.04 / 6.98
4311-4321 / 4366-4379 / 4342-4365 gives -0.9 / 6.14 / 6.97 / 7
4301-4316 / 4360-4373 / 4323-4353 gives -2.6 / 4.86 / 6.61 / 7.3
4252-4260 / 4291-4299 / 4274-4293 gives -0.8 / 6.28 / 5.87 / 5.36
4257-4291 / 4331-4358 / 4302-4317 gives 3.3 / 6.08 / 5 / 6.68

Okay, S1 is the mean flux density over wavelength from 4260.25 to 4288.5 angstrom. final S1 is 6.08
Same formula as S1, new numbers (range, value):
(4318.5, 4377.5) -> 6.85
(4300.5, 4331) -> 5.76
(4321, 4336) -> 6.71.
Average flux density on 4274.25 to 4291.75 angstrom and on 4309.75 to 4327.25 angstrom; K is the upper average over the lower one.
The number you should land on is 1.05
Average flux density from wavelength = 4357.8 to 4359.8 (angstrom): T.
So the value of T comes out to 7.34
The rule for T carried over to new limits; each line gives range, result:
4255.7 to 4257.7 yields 6.27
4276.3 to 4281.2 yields 6.04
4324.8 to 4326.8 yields 6.56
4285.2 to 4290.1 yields 5.78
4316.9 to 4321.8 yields 6.77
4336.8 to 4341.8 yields 6.26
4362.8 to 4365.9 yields 7.66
